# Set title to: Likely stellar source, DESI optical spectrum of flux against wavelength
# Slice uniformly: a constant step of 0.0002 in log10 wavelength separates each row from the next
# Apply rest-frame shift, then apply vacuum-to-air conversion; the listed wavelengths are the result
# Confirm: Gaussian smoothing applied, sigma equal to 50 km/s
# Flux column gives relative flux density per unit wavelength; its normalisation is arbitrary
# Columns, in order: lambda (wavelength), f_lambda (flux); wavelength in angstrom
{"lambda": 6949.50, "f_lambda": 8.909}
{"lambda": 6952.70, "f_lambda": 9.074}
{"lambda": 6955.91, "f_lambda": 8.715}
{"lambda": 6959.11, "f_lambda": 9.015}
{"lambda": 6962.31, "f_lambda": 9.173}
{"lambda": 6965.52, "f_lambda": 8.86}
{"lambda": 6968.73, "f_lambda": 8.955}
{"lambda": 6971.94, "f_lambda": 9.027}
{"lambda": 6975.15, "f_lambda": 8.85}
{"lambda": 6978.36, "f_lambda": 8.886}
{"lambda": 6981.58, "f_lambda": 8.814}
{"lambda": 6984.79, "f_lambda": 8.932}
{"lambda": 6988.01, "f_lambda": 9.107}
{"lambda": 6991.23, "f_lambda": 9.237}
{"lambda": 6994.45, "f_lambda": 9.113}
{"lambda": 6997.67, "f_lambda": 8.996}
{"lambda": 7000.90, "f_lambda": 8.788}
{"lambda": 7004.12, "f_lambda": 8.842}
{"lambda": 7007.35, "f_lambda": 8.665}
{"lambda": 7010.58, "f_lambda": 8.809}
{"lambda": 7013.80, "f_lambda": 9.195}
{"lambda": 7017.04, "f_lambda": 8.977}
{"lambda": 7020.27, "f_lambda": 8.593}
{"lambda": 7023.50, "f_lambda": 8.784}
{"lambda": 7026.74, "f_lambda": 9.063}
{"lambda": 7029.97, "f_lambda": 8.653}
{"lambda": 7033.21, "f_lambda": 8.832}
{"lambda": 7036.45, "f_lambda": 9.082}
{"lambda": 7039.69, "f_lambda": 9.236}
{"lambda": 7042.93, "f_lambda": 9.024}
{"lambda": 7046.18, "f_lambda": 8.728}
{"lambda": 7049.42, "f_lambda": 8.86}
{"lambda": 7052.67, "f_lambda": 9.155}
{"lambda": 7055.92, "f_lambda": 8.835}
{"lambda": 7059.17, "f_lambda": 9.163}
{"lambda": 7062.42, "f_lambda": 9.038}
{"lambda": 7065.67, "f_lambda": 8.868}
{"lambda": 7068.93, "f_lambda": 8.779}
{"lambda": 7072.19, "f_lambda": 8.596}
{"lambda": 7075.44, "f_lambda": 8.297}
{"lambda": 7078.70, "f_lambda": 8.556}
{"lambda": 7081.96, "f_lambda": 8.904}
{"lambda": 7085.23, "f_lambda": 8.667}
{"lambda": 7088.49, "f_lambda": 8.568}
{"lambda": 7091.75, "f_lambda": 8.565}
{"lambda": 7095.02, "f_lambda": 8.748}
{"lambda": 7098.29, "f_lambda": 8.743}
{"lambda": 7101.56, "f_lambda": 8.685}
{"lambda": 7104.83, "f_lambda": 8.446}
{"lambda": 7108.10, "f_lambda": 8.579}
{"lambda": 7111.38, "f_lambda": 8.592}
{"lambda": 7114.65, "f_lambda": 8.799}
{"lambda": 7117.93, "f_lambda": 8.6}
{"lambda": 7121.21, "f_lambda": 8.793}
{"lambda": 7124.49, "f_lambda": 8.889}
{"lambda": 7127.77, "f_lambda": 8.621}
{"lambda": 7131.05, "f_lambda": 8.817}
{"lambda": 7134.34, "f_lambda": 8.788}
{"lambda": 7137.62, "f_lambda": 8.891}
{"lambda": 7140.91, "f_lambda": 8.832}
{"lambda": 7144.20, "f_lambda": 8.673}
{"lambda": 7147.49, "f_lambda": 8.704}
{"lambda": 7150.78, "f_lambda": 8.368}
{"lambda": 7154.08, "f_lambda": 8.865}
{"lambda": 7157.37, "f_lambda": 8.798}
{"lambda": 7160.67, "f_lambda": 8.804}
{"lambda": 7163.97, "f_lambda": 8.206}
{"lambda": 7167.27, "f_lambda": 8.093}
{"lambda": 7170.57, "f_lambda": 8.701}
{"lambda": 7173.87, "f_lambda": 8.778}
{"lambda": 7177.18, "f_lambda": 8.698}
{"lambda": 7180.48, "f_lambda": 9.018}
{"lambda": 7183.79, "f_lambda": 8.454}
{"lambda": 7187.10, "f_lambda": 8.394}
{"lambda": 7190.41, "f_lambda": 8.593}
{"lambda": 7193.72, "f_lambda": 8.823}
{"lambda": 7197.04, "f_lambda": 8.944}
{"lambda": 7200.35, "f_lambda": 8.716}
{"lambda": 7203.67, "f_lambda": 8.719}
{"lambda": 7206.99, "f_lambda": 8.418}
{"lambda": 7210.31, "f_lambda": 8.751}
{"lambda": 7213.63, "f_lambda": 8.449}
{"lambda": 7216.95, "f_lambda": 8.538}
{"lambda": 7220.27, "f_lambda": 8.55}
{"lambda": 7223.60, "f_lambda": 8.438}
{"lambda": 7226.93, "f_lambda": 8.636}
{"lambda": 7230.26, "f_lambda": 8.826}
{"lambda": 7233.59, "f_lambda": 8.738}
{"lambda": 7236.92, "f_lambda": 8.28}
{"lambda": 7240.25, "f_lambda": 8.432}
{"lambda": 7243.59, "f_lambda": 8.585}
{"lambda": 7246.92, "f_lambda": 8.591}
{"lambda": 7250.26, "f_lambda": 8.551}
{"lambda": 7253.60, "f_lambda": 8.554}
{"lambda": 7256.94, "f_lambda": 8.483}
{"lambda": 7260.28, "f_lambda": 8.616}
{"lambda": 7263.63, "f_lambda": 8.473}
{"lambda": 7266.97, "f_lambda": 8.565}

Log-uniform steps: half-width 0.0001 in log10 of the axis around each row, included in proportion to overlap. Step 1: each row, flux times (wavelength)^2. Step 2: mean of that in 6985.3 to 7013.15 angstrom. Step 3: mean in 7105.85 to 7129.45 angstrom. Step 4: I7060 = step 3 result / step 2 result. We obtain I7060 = 1.00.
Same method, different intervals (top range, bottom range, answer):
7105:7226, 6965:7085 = 1.01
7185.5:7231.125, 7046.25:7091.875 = 1.02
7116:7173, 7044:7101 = 1.01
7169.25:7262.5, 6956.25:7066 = 1.02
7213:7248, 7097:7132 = 1.02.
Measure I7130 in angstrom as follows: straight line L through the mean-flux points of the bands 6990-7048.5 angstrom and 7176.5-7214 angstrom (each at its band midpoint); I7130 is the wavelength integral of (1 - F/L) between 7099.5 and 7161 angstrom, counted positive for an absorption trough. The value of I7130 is 0.4 angstrom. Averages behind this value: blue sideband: 8.92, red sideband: 8.67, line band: 8.71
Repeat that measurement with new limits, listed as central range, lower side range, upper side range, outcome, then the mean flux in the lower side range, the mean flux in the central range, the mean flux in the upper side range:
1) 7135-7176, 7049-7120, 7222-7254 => 0.0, 8.73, 8.65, 8.56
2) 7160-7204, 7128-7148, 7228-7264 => 0.3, 8.78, 8.63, 8.56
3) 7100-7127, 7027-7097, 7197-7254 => 0.2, 8.82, 8.67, 8.59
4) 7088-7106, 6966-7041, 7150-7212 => 0.3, 8.93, 8.63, 8.64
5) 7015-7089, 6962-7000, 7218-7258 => 0.2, 8.98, 8.84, 8.56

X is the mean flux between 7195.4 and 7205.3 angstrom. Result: 8.79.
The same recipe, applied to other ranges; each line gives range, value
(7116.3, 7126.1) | 8.76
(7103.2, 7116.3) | 8.6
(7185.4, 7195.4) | 8.6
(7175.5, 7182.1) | 8.86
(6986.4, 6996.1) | 9.15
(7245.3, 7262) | 8.56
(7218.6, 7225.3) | 8.49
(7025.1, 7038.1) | 8.91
